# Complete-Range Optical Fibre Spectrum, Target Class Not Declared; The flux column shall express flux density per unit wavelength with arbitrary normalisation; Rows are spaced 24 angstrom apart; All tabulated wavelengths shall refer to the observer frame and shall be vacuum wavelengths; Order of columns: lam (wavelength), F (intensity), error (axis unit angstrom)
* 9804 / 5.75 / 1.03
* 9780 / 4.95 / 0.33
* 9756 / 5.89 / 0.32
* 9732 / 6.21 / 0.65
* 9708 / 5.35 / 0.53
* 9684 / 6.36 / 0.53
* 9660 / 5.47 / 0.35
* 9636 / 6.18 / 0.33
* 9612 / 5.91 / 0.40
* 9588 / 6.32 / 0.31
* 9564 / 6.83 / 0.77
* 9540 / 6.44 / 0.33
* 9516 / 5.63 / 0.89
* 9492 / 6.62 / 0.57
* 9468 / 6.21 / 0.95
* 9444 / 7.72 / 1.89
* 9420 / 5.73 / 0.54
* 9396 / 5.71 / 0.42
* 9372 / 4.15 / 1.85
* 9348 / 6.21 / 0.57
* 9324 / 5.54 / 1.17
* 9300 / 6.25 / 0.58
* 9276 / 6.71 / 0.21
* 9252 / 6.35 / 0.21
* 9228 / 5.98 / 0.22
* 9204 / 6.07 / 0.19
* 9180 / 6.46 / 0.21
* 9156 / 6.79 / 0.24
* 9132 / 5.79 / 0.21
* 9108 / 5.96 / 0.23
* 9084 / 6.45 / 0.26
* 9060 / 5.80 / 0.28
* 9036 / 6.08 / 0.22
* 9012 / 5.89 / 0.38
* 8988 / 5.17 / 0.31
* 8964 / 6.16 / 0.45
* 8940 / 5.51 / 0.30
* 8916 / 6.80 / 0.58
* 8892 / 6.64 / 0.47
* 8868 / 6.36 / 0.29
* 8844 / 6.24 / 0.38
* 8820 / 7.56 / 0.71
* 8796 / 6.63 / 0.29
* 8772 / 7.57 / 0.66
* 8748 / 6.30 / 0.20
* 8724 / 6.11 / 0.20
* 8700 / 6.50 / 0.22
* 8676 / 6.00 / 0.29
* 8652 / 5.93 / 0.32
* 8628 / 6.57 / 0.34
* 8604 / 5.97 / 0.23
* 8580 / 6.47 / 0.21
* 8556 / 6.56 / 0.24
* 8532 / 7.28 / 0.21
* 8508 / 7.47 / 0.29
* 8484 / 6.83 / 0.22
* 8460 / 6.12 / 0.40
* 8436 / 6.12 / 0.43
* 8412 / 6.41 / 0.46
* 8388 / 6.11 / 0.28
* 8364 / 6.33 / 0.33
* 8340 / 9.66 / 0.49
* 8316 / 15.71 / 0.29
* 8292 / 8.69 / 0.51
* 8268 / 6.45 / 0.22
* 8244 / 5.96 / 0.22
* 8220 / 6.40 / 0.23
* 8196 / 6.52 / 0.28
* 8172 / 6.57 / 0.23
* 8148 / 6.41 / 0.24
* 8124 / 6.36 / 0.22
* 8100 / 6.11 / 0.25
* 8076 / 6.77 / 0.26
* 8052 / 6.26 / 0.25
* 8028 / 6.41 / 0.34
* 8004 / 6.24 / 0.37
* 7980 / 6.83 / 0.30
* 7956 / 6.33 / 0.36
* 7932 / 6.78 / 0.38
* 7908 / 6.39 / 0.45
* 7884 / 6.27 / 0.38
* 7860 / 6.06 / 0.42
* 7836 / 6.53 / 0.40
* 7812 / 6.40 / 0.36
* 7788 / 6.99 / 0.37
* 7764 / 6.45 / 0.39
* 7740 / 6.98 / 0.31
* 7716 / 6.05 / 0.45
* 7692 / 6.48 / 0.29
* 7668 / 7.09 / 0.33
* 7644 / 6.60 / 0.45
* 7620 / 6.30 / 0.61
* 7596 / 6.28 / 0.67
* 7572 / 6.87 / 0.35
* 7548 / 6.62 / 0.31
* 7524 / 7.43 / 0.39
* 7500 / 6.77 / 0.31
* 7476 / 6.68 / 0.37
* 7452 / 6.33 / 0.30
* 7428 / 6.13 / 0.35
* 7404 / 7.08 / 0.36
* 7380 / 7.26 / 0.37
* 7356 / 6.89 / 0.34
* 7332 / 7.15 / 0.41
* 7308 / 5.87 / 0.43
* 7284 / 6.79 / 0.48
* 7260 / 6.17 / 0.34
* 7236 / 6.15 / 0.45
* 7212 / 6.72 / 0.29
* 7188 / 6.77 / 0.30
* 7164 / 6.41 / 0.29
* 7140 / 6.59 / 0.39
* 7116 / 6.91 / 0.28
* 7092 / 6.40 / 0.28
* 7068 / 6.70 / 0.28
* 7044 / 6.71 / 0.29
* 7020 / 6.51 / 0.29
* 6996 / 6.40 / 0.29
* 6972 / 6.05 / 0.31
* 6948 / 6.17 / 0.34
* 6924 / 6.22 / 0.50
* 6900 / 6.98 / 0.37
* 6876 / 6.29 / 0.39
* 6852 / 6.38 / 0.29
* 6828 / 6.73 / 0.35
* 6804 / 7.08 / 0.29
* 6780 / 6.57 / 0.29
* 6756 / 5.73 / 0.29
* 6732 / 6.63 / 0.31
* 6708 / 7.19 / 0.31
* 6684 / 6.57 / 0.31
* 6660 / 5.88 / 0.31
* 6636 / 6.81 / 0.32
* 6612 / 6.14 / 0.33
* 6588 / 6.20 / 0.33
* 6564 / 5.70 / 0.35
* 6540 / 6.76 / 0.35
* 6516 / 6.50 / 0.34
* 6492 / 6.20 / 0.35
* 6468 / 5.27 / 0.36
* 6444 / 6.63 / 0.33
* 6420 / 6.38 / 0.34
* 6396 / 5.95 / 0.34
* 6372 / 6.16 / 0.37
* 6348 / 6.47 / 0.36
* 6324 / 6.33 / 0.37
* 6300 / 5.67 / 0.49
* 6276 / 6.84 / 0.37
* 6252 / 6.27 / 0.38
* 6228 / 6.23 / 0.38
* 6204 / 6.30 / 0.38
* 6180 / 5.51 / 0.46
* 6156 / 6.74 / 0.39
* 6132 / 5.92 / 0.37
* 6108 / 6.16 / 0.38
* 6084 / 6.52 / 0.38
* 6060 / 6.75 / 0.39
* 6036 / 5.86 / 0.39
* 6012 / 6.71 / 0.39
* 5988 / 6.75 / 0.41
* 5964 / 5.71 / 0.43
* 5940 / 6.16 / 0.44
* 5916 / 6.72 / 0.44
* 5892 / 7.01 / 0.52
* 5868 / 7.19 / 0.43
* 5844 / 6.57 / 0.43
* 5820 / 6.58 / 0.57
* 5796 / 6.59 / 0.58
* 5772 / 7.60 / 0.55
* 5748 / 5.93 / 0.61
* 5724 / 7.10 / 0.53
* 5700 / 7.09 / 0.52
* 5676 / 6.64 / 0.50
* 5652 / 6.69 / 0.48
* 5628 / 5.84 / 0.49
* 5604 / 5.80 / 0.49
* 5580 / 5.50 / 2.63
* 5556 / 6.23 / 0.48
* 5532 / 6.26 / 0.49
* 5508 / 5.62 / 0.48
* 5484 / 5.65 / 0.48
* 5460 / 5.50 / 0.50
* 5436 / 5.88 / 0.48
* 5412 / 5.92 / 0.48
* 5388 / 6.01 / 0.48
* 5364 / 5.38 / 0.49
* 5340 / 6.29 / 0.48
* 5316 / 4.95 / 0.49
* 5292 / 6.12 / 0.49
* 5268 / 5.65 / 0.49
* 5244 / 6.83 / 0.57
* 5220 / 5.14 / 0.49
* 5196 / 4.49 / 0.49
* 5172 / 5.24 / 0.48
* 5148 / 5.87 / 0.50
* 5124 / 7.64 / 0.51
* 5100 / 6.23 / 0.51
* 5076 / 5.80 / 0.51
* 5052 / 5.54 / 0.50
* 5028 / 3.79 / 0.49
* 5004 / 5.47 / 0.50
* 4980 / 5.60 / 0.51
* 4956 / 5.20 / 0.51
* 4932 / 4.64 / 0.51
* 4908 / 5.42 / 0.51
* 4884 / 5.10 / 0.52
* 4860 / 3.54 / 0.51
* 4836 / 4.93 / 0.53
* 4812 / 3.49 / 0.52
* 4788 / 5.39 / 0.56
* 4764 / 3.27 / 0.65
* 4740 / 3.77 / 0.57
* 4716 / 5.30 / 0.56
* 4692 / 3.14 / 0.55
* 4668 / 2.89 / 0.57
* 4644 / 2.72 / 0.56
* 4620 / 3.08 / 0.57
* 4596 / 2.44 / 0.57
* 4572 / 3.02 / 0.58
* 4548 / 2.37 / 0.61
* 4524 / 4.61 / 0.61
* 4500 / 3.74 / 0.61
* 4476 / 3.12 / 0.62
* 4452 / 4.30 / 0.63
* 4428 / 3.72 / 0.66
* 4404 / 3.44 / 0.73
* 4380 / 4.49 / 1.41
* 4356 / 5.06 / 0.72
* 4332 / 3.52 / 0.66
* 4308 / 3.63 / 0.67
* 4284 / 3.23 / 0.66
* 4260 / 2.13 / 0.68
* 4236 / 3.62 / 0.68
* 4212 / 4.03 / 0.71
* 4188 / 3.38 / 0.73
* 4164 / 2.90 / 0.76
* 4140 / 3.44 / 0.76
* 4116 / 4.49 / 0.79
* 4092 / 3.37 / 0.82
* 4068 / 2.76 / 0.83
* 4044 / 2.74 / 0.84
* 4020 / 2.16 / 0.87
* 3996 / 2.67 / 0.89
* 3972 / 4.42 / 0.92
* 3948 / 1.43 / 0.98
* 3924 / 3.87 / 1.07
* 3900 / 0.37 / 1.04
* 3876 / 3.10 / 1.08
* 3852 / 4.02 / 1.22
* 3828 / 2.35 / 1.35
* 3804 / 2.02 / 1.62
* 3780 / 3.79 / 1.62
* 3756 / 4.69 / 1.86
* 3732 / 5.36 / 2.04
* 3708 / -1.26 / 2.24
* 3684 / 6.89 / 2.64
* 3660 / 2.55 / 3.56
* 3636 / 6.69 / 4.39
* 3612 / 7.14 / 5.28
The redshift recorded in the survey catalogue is 0.266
